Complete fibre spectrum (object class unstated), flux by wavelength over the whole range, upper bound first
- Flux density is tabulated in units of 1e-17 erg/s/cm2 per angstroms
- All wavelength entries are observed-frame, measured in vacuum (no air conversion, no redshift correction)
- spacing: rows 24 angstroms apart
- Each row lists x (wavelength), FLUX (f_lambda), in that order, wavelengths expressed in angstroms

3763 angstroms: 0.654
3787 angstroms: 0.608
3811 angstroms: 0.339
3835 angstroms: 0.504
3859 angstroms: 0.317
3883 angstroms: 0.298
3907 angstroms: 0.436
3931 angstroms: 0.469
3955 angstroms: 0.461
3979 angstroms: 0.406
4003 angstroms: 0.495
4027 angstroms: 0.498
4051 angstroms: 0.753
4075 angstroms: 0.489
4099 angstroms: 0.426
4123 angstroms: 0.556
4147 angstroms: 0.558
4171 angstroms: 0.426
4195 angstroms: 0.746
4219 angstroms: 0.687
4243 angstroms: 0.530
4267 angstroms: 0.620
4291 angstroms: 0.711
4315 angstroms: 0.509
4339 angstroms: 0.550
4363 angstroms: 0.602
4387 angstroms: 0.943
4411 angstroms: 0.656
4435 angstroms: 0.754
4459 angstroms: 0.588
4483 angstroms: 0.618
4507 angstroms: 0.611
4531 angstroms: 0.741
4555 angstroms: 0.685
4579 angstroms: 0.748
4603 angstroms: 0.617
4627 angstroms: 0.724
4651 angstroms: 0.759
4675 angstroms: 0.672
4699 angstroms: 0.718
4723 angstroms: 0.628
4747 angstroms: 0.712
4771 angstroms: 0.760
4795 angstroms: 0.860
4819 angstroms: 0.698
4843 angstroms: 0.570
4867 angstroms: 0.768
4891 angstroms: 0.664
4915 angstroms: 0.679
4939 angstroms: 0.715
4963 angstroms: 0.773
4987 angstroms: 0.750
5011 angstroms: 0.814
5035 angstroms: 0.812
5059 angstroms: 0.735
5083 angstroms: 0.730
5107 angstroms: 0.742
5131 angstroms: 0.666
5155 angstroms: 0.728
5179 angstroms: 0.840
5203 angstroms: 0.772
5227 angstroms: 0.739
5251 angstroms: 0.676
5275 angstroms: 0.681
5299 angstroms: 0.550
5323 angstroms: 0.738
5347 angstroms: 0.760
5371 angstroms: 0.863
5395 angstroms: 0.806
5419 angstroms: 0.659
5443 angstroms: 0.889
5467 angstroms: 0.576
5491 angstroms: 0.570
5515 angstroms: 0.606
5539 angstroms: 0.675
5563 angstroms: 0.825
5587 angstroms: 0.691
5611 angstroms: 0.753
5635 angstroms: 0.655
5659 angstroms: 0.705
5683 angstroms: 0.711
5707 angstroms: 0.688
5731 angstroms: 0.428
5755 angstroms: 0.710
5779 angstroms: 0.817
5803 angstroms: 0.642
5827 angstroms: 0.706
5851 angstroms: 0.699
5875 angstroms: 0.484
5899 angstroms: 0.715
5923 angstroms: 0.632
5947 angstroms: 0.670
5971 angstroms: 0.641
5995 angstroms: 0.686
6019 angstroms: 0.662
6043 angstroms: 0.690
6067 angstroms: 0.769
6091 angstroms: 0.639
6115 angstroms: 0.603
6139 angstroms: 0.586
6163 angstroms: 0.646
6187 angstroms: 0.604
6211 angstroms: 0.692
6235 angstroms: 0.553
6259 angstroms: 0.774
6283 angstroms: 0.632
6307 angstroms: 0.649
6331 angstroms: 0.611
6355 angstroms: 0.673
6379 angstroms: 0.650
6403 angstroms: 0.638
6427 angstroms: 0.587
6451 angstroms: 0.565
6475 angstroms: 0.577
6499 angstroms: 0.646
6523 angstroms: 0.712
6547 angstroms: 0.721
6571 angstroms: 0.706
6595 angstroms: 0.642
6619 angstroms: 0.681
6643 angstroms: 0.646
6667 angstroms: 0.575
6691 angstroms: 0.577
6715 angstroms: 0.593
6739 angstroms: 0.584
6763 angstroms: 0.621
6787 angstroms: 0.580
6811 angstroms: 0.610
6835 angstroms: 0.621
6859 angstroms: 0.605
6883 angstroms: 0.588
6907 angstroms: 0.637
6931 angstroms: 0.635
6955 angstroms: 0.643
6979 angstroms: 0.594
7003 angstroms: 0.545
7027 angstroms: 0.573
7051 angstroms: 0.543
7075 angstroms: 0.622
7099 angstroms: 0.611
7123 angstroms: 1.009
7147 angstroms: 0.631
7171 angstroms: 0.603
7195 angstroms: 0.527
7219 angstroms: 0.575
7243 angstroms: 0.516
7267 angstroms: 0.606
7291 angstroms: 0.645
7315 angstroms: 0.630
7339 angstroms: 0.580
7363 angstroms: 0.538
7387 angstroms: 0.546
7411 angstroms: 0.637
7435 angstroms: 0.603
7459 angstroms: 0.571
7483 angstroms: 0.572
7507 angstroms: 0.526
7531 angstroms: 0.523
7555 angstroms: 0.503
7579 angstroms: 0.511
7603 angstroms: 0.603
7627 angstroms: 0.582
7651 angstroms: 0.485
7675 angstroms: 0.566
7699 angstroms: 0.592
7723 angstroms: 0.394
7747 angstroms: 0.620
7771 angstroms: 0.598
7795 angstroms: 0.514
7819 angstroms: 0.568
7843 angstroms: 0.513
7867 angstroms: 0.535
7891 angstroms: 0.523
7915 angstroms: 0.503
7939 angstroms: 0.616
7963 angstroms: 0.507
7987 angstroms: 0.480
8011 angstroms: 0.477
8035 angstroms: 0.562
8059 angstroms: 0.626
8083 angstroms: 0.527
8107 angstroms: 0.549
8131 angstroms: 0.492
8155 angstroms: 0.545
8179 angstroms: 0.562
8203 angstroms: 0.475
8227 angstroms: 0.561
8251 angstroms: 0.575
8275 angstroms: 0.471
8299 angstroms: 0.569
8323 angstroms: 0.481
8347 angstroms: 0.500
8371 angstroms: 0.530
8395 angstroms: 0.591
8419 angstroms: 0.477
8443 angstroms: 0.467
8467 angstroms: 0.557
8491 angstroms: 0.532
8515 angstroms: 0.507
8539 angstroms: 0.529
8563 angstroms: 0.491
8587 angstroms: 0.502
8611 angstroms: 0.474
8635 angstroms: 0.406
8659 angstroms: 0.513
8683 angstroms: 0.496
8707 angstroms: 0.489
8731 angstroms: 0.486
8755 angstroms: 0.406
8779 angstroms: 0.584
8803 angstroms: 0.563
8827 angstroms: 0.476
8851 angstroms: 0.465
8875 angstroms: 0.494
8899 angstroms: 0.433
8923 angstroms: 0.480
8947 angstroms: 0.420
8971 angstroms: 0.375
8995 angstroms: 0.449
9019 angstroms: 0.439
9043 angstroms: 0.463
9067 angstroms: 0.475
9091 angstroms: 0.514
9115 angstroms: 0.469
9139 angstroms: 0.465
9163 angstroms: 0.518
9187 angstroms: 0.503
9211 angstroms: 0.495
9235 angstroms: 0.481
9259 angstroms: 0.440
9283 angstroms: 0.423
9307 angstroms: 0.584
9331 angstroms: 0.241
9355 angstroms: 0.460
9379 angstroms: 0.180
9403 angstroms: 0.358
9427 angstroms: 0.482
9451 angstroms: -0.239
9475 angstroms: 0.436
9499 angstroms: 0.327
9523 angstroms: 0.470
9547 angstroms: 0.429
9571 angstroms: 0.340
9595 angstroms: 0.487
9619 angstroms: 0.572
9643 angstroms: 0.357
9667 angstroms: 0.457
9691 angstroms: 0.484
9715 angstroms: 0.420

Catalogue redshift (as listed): 0.085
